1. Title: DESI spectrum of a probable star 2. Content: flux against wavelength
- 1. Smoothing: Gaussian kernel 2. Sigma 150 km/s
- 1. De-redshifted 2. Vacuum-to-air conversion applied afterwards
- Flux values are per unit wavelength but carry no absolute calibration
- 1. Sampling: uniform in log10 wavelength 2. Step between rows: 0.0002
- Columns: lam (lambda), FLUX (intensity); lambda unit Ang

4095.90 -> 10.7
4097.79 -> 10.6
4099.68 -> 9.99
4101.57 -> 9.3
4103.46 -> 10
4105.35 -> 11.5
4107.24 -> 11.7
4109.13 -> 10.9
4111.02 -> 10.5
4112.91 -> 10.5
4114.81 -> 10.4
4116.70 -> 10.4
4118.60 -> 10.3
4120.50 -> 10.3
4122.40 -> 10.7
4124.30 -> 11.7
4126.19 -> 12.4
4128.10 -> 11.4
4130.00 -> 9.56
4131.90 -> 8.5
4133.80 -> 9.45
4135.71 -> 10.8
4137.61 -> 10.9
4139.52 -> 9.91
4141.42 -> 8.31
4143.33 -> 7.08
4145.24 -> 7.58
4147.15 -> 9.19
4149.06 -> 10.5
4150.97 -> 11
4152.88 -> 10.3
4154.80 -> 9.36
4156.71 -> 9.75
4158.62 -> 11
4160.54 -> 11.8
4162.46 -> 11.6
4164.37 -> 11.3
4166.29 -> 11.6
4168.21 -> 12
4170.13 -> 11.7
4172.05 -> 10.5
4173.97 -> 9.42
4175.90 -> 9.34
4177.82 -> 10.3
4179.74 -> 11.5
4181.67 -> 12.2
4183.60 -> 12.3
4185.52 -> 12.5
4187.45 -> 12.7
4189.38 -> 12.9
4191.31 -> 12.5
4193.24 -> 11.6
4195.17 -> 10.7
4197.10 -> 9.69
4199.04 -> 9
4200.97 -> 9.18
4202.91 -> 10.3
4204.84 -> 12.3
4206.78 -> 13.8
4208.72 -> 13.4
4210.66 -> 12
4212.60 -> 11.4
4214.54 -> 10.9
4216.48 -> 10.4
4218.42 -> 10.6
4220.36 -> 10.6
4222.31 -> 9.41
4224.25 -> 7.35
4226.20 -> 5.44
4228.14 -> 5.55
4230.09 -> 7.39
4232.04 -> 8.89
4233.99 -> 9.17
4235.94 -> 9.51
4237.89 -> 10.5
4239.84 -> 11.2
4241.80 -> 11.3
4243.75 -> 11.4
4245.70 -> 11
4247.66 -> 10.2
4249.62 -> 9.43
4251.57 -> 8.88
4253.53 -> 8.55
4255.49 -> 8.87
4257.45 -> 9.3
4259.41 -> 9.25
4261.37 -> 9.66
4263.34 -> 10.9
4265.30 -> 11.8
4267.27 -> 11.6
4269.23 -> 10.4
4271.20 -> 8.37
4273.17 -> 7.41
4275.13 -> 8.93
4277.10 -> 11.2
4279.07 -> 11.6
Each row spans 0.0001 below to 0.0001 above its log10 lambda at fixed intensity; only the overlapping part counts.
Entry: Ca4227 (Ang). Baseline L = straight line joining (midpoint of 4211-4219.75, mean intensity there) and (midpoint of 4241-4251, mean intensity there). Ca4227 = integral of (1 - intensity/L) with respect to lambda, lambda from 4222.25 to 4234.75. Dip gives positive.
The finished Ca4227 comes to 3.86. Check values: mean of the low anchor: 10.9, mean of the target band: 7.44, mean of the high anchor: 10.6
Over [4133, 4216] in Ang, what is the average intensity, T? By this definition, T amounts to 10.8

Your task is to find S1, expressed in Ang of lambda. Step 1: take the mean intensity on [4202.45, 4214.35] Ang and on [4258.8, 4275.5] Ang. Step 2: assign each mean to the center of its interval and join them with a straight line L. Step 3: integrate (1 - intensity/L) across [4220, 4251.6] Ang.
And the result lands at 5.20 Ang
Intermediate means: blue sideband 12.2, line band 9.24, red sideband 9.86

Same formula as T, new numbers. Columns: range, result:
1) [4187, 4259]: 10.2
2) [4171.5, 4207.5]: 11.2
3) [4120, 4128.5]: 11.3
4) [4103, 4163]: 10.3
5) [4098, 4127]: 10.7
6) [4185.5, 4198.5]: 11.6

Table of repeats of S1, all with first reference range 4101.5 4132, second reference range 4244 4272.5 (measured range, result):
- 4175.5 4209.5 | -4.1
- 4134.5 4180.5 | 0.8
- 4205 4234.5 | 0.8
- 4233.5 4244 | -0.5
